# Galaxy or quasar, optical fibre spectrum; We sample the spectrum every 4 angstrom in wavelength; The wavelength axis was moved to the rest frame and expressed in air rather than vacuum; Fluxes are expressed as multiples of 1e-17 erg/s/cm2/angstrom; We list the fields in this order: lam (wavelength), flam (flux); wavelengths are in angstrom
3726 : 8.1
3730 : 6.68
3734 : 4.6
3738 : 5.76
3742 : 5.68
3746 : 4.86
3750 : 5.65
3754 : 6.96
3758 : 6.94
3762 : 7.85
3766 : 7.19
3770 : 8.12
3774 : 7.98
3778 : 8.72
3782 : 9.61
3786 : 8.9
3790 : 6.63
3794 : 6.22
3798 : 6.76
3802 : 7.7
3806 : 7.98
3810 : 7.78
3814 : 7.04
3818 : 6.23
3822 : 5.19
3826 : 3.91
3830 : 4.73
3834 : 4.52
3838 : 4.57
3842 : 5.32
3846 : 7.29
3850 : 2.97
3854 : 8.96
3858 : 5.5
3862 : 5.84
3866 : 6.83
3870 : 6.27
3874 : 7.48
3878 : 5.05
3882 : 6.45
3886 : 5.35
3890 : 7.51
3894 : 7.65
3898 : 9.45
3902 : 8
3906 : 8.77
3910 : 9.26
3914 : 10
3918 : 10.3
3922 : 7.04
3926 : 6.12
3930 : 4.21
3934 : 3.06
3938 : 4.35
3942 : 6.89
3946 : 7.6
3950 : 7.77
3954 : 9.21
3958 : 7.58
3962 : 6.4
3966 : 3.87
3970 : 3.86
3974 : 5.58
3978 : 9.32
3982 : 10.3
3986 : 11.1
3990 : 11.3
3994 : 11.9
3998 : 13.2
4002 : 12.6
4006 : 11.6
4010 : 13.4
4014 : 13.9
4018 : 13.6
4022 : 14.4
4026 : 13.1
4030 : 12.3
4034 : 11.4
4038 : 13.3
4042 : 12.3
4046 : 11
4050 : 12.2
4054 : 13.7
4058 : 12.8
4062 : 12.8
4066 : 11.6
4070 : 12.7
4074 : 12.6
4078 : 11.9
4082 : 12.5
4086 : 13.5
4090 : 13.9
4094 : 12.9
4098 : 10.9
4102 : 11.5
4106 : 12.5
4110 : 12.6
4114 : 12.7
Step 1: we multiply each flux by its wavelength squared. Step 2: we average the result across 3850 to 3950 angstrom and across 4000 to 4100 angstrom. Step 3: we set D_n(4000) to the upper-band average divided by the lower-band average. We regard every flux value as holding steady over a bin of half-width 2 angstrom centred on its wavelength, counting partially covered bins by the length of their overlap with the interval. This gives 1.97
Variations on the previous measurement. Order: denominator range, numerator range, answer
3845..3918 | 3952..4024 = 1.49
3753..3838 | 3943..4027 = 1.60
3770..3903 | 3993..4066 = 2.10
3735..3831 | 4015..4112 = 2.12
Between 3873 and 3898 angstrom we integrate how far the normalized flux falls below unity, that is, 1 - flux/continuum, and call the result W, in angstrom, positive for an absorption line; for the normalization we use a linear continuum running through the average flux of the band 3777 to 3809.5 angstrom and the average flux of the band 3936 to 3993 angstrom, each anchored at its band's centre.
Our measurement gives 2.94 angstrom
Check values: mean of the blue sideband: 7.79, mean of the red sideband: 7.59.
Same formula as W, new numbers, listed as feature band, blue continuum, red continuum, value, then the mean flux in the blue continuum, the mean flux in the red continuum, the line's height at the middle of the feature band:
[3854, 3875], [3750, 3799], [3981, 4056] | 6.3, 7.59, 12.5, 9.4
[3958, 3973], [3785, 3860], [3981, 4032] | 8.0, 6.19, 12.6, 11.1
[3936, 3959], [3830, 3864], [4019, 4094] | 4.6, 5.57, 12.7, 8.98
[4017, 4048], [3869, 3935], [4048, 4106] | -4.1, 7.25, 12.5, 11.2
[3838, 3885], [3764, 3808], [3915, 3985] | 7.9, 7.8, 6.78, 7.33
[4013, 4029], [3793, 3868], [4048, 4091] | -3.2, 6.07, 12.7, 11.4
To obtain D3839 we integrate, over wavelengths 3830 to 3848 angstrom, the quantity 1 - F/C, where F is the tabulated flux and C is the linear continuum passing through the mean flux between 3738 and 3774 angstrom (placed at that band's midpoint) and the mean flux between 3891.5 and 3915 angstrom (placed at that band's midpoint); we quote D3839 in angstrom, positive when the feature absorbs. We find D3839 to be 5.8 angstrom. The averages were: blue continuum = 6.68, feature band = 5.35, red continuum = 8.78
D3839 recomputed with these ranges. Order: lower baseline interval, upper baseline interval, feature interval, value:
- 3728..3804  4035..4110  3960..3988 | 9.2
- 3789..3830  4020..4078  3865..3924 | 6.5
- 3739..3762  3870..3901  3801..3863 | 6.5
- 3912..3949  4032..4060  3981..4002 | -4.4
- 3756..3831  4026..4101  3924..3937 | 7.1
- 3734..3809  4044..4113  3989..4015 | -3.3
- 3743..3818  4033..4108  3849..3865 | 4.8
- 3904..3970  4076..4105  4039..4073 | -3.7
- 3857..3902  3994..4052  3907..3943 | 7.0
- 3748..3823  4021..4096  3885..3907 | 3.9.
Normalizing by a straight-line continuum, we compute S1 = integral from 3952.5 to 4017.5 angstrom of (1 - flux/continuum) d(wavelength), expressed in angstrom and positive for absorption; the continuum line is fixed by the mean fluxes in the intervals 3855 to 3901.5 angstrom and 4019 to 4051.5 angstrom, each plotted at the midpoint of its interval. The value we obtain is 6.3 angstrom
